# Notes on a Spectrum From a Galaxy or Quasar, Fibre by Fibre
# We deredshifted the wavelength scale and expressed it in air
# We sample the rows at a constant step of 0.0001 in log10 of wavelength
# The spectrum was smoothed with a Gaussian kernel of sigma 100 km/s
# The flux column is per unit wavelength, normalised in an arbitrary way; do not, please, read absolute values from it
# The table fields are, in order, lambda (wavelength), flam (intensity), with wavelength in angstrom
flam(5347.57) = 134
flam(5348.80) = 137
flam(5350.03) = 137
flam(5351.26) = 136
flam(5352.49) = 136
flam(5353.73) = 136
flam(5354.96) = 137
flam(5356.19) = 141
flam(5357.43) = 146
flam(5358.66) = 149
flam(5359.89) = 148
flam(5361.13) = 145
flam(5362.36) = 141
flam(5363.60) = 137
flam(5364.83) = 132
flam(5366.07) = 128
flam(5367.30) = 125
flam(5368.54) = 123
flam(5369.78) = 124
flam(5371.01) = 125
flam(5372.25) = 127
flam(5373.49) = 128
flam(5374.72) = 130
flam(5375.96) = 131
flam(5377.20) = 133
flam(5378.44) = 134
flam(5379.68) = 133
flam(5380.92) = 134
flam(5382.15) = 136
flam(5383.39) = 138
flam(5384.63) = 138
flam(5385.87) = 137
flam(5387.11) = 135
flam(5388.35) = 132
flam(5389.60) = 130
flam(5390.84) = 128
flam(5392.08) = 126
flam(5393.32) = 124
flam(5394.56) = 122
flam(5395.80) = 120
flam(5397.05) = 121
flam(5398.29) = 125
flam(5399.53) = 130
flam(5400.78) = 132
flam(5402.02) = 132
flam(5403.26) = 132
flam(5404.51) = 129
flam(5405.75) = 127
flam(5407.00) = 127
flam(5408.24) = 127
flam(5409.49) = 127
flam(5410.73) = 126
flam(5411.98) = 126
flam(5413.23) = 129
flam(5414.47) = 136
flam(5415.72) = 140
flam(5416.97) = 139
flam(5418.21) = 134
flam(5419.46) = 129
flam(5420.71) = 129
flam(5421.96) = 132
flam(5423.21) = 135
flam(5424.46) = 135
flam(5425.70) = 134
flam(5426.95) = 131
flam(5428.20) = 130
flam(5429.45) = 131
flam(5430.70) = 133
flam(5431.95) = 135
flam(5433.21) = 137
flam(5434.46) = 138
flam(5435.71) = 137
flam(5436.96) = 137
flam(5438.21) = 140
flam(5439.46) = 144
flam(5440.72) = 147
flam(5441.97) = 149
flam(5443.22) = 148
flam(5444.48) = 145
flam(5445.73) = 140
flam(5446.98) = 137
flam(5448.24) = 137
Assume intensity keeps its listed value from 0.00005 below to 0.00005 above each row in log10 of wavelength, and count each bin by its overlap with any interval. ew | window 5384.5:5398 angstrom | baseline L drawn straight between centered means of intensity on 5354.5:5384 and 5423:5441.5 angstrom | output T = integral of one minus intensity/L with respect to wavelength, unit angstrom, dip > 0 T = 0.7 angstrom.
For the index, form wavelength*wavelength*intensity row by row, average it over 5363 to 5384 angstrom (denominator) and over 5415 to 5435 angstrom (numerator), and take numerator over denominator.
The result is 1.05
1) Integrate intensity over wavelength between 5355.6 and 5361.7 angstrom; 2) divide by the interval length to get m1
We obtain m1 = 146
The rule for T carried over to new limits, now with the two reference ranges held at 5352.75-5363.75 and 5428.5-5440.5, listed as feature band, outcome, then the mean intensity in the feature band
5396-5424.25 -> 1.73 angstrom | 130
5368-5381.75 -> 1.13 angstrom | 129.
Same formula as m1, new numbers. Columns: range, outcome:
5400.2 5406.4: 130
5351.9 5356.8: 137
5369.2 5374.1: 126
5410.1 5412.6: 126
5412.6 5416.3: 135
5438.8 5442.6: 147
